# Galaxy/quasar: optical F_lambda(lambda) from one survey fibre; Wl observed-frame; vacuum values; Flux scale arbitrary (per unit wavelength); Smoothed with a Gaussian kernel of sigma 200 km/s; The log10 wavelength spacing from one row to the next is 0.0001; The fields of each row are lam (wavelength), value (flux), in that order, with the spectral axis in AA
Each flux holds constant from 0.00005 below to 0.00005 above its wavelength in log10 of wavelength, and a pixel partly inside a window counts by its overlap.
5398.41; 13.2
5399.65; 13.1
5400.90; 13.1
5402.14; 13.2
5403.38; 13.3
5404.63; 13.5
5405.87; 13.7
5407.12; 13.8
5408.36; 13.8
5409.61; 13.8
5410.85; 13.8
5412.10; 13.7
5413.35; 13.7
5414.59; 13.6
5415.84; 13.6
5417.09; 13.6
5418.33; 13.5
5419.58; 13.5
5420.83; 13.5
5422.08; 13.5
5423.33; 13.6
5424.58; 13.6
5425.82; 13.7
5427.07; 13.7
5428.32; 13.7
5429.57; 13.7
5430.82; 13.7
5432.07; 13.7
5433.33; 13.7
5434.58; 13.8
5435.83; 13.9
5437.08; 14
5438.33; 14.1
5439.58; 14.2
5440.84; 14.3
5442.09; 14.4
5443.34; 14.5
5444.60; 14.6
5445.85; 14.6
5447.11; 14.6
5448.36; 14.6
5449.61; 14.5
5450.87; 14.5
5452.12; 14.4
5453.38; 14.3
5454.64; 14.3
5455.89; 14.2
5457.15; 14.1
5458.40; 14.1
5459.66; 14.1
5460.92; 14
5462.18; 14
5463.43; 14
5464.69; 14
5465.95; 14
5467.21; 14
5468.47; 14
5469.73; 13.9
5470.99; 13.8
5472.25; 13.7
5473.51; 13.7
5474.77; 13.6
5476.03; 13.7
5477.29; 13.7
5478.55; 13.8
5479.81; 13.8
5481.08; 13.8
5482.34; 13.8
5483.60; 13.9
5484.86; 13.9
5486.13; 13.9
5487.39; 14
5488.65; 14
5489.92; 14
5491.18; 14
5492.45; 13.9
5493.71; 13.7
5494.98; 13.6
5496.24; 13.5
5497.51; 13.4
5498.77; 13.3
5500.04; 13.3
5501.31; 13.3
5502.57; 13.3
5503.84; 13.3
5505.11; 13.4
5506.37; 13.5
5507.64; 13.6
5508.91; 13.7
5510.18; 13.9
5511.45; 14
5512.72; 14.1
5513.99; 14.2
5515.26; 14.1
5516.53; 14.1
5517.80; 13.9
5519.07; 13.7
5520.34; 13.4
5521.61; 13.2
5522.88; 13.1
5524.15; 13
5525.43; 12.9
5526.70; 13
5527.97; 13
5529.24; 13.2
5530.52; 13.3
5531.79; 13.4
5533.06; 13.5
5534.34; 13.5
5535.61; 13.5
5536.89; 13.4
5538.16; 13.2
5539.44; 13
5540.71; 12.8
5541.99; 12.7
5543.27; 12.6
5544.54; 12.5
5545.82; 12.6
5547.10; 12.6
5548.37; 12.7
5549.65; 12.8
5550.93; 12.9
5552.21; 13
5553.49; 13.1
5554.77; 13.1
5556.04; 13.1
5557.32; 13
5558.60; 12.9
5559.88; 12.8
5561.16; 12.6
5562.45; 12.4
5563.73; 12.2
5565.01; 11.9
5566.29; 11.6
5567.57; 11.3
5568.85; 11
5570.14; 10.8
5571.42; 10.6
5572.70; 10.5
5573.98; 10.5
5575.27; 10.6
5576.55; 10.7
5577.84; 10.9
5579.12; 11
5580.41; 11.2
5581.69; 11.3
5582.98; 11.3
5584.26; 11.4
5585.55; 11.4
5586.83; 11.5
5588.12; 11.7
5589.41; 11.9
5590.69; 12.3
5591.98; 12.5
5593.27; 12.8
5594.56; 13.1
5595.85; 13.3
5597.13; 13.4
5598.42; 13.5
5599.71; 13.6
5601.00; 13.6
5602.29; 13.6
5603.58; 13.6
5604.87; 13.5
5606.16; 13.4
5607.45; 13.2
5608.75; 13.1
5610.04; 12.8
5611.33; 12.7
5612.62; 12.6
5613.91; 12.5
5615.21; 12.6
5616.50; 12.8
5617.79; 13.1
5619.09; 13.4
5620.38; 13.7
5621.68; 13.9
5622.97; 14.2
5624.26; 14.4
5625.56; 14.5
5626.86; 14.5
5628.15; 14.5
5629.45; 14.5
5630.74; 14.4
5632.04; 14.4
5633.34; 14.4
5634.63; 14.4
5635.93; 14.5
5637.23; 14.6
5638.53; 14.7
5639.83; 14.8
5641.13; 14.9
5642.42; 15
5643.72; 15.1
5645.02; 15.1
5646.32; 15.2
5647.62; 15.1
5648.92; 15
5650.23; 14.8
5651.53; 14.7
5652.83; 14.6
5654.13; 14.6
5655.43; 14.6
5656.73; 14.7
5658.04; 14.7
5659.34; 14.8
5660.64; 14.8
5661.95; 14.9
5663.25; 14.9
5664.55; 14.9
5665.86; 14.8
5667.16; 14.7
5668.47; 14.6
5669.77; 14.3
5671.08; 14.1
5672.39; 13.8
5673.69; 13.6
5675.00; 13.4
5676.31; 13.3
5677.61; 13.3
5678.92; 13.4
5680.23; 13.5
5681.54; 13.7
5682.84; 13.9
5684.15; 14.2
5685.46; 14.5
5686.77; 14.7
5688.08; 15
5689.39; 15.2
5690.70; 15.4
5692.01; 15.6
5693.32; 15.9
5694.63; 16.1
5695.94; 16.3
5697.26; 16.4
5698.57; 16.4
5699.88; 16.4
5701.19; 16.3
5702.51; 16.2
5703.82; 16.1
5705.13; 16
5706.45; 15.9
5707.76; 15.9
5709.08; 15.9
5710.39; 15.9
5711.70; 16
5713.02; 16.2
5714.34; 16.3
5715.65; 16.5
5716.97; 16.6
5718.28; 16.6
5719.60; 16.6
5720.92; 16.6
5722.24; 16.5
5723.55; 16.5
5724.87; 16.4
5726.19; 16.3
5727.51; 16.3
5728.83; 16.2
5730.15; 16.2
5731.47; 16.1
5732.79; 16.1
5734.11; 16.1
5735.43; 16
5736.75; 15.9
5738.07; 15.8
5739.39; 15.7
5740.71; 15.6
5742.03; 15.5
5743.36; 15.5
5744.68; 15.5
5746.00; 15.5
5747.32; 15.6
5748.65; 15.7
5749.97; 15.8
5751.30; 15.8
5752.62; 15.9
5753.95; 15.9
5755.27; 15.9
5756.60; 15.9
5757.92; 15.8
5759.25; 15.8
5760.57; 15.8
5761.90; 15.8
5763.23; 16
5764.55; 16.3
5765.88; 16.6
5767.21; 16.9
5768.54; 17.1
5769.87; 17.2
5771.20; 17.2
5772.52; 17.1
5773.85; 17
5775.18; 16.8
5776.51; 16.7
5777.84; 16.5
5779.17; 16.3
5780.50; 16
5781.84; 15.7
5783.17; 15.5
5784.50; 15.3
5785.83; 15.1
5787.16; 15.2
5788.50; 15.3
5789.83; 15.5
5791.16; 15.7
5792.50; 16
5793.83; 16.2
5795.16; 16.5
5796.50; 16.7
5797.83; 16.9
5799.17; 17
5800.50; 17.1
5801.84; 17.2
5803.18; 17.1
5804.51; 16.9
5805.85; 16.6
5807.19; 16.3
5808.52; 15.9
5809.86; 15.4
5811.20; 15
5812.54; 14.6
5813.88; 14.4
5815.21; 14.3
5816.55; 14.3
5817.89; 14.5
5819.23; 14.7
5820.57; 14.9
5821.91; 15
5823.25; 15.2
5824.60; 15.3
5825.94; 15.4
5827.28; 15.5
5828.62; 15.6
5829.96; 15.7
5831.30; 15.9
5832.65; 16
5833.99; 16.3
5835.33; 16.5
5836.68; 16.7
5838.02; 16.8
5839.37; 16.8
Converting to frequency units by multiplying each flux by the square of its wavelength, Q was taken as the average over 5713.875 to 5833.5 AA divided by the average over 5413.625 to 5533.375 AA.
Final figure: 1.3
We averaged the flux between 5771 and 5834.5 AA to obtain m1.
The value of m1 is 15.8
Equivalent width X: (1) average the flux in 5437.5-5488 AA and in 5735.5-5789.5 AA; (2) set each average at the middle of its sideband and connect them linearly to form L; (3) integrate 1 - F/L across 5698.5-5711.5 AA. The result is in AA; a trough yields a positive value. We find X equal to -0.37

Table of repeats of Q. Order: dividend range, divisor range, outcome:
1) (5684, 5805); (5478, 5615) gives 1.34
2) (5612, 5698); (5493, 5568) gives 1.15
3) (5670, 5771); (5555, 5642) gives 1.28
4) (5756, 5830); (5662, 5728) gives 1.07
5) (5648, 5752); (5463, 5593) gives 1.26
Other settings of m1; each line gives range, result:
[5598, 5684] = 14.1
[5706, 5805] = 16.2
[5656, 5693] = 14.4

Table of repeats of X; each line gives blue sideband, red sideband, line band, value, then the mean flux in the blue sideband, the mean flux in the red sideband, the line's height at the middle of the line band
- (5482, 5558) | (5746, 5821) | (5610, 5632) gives 1.1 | 13.4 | 16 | 14.4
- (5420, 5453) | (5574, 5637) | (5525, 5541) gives 0.2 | 14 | 13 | 13.4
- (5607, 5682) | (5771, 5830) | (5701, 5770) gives -4.3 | 14.2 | 15.8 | 15.1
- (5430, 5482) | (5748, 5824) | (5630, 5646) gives 0.4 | 14.1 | 16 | 15.1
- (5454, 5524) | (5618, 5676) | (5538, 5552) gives 1.3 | 13.8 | 14.5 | 14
